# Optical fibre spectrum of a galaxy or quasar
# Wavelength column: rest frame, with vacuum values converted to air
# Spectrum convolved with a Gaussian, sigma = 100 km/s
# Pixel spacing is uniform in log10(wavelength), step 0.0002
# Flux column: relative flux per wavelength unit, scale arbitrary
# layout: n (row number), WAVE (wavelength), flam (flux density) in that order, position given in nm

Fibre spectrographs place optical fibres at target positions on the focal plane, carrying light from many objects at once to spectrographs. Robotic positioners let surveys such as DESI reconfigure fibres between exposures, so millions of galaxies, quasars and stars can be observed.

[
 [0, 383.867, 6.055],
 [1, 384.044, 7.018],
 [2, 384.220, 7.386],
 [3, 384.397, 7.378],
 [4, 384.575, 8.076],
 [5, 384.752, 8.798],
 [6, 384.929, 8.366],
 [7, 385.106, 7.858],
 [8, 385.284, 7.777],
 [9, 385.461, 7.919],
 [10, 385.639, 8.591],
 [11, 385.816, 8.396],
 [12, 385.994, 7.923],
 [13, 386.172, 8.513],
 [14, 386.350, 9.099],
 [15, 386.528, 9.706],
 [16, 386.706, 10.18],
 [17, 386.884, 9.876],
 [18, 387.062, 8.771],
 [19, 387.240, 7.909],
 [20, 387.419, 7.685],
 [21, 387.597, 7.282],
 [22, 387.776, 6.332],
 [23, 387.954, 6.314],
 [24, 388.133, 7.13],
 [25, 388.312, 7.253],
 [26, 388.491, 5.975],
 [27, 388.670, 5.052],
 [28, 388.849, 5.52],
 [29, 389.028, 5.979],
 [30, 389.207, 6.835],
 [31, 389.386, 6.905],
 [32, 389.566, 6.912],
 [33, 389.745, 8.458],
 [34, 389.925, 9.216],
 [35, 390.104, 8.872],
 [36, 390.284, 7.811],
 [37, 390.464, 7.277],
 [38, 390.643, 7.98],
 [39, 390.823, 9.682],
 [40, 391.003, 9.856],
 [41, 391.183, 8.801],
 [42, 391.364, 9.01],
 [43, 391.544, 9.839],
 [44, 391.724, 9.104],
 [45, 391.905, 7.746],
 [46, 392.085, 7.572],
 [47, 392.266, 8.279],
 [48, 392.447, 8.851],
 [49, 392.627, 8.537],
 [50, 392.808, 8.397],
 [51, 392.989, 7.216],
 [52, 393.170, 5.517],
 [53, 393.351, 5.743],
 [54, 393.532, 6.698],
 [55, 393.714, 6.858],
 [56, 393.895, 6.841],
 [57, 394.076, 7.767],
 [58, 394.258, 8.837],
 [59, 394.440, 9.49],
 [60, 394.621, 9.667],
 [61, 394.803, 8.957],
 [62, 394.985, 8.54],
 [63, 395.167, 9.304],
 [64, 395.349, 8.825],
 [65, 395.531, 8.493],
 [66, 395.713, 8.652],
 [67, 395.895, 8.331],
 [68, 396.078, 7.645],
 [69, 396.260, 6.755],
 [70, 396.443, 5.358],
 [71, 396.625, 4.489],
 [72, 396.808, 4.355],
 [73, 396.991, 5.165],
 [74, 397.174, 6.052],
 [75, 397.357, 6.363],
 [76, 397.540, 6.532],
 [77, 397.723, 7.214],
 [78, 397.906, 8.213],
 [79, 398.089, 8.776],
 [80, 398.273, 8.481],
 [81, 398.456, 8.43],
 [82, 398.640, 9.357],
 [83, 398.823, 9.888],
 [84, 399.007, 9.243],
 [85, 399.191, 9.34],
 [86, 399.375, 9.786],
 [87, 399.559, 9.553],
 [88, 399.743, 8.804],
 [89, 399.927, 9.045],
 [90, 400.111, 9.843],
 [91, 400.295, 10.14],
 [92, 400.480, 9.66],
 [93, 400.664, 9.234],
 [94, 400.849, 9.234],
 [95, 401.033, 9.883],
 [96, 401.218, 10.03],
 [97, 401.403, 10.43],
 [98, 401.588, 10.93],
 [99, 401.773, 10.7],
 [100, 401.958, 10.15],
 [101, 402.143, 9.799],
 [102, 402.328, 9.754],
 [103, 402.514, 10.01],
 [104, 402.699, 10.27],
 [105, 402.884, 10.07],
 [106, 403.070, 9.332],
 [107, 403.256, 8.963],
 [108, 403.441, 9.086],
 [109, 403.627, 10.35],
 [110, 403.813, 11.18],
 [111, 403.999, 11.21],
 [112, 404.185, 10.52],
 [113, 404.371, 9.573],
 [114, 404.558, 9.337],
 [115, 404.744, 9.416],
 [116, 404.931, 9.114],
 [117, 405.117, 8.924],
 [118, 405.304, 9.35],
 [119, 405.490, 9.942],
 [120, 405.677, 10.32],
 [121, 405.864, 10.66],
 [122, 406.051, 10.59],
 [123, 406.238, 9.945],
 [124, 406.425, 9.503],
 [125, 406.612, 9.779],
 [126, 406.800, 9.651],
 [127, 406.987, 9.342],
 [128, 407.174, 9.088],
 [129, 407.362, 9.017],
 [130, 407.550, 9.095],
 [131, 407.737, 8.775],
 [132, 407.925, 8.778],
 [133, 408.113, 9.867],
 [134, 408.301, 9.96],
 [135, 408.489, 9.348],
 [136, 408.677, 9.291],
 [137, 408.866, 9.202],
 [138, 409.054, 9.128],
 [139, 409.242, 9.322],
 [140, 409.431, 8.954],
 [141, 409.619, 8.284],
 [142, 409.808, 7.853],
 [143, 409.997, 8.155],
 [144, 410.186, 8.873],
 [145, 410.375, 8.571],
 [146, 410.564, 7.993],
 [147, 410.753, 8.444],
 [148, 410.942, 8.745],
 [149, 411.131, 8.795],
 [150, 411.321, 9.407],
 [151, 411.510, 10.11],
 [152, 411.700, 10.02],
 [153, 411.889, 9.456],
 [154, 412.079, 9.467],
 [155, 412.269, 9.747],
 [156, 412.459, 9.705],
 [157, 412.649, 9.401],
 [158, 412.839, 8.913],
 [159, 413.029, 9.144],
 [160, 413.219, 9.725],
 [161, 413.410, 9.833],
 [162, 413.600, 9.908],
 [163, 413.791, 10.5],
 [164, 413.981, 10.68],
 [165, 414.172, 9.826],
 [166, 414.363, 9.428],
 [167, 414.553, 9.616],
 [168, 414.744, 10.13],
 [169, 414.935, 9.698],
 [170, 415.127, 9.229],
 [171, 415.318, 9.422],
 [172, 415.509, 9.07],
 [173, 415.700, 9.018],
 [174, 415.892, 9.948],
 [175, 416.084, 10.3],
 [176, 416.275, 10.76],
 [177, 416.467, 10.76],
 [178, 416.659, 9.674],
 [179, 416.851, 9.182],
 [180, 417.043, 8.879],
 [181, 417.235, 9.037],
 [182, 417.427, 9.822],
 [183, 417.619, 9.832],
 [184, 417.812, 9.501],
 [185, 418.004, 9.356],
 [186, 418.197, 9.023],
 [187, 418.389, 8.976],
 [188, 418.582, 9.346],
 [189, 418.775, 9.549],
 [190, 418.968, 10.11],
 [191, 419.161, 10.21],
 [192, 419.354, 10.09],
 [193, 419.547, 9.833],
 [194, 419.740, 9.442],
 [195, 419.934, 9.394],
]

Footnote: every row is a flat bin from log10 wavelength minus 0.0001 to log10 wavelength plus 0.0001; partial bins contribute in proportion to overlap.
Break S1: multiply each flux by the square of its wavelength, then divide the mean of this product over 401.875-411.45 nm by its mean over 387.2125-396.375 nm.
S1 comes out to 1.3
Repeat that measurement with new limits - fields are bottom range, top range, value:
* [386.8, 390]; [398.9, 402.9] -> 1.46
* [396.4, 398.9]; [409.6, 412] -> 1.33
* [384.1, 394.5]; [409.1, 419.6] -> 1.36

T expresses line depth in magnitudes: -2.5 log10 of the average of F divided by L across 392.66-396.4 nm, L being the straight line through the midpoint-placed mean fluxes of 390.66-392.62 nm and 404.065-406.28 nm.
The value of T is 0.15 mag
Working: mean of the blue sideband 8.83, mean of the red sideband 9.82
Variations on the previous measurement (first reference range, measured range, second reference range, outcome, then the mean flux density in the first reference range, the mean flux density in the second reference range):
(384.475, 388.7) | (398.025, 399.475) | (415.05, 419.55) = -0.07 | 7.98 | 9.62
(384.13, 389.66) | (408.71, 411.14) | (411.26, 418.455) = 0.08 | 7.67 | 9.65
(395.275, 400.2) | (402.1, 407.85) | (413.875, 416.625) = -0.12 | 7.89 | 9.85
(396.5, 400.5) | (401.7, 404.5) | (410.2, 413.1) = -0.19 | 8.08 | 9.19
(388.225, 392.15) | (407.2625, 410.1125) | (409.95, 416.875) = 0.02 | 7.81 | 9.52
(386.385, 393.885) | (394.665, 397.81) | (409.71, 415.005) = 0.15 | 7.78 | 9.36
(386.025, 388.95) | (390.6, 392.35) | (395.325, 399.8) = -0.15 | 7.66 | 7.74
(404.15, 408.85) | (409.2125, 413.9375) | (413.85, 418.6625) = 0.05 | 9.55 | 9.63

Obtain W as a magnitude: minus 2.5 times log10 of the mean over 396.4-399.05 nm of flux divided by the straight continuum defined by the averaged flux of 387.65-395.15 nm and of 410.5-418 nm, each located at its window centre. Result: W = 0.15 mag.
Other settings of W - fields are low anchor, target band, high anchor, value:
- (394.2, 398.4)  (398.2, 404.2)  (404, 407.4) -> -0.13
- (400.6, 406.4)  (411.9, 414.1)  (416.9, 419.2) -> -0.01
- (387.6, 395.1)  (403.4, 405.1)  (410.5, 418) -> -0.14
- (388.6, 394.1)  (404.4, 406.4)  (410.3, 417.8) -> -0.10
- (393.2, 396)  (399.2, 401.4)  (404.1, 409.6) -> -0.10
